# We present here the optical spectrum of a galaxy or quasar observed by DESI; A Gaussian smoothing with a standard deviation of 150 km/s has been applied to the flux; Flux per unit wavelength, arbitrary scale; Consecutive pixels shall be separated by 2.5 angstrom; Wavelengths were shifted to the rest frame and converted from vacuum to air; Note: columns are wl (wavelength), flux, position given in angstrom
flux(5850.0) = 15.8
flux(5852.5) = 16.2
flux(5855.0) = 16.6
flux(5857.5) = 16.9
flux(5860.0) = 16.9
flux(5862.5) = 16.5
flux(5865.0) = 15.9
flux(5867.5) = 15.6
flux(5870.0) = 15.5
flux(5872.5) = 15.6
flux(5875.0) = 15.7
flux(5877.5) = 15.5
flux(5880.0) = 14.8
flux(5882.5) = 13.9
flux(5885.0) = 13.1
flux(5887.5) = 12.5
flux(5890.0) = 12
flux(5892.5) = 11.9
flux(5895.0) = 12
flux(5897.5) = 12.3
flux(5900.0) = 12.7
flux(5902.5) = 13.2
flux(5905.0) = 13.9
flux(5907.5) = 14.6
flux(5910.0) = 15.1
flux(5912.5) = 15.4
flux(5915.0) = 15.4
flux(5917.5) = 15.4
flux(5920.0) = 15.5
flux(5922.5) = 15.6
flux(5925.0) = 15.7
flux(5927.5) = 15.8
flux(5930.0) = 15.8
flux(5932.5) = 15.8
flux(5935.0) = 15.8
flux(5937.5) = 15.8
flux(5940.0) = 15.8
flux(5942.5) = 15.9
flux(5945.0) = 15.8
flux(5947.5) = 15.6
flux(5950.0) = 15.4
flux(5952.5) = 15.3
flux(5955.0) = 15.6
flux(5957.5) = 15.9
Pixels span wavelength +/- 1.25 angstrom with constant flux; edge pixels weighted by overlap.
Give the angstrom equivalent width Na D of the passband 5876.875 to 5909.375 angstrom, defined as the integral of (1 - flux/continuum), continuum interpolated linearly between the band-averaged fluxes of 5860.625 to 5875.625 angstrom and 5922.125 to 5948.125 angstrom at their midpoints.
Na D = 5.3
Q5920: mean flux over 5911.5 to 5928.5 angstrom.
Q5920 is 15.5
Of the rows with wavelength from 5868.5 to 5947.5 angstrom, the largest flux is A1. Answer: 15.9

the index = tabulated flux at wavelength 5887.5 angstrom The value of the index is 12.5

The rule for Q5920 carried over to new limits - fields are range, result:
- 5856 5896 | 14.7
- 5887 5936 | 14.3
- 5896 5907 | 13.1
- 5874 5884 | 14.9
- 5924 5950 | 15.8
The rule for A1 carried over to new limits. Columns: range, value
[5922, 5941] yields 15.8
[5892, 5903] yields 13.2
